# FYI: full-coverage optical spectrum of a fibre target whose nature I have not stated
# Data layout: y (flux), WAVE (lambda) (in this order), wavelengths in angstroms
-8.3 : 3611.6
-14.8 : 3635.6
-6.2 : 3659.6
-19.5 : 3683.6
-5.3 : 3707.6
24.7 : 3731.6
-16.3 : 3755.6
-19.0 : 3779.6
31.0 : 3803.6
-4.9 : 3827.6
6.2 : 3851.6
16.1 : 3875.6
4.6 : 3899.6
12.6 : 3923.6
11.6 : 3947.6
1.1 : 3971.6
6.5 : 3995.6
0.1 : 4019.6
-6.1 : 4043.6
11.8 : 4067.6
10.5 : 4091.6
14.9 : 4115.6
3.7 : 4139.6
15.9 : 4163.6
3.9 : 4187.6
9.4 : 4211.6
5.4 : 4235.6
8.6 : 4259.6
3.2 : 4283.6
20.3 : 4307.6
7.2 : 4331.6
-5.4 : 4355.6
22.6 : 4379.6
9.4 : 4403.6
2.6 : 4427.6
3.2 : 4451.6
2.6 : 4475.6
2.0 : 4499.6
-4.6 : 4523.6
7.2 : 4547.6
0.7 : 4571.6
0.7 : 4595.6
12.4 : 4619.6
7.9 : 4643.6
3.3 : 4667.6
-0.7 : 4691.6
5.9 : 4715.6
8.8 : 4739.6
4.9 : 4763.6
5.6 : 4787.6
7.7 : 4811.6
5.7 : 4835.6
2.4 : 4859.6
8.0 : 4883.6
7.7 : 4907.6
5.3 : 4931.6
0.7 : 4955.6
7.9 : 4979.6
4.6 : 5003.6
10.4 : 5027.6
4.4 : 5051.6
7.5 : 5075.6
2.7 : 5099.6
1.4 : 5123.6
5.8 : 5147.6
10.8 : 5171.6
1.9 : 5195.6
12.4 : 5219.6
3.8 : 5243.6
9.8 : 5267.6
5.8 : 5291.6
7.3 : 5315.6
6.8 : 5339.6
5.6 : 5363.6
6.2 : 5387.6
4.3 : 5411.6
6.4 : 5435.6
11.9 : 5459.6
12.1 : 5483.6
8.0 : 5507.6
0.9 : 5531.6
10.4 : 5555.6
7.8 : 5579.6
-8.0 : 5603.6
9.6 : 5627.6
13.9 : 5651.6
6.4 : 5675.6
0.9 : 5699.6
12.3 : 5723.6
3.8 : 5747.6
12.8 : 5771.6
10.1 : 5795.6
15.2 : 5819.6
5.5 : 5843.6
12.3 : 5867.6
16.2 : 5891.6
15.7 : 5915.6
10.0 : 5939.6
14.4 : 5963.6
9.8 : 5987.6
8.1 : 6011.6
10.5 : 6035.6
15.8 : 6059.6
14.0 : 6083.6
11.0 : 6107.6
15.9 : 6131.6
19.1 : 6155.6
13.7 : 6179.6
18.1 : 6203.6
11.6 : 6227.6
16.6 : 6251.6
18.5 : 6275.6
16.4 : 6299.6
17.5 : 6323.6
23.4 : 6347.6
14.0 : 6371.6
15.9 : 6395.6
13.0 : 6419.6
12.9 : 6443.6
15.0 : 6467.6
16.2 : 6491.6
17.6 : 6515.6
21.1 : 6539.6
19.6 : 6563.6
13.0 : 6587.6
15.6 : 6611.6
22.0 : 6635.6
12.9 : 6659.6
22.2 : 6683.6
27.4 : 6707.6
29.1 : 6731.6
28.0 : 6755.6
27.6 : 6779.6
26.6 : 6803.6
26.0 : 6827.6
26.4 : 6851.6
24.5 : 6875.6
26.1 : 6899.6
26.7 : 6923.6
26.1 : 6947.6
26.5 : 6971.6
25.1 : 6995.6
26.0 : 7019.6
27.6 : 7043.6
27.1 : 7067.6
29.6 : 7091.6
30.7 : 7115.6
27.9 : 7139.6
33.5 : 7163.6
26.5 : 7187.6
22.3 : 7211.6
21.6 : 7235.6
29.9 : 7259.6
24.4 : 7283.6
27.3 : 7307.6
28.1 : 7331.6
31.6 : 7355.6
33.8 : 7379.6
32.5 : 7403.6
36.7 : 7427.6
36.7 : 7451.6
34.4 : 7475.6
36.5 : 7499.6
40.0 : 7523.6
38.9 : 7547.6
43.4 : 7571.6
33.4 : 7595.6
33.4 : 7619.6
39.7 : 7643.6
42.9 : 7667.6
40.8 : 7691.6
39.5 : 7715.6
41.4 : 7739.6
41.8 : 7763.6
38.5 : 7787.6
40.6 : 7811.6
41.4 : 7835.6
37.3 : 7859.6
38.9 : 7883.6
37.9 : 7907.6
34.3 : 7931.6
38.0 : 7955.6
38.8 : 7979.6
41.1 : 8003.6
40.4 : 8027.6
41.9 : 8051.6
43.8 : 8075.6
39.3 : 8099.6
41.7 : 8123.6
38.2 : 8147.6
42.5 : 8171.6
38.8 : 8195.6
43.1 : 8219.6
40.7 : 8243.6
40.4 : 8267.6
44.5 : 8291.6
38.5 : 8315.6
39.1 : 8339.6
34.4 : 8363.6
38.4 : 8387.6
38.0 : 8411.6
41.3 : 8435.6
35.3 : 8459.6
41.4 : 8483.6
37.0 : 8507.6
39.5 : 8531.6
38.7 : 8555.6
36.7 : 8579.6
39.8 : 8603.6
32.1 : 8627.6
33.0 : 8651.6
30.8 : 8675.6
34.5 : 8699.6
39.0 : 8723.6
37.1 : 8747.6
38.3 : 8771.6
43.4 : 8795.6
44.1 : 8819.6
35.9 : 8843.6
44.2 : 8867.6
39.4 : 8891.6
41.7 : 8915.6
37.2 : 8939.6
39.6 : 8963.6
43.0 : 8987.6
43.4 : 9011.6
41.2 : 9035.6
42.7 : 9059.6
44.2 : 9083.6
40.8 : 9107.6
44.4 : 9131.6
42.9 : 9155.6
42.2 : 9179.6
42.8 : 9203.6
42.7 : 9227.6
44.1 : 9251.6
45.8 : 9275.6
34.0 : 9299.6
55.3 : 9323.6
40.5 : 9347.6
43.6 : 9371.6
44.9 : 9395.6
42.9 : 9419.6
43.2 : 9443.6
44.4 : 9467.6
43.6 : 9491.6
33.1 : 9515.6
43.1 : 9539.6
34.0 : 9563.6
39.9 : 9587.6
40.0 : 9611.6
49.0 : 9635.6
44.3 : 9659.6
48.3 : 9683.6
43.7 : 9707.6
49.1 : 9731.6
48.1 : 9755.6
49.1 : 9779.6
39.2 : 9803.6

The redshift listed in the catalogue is 0.68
